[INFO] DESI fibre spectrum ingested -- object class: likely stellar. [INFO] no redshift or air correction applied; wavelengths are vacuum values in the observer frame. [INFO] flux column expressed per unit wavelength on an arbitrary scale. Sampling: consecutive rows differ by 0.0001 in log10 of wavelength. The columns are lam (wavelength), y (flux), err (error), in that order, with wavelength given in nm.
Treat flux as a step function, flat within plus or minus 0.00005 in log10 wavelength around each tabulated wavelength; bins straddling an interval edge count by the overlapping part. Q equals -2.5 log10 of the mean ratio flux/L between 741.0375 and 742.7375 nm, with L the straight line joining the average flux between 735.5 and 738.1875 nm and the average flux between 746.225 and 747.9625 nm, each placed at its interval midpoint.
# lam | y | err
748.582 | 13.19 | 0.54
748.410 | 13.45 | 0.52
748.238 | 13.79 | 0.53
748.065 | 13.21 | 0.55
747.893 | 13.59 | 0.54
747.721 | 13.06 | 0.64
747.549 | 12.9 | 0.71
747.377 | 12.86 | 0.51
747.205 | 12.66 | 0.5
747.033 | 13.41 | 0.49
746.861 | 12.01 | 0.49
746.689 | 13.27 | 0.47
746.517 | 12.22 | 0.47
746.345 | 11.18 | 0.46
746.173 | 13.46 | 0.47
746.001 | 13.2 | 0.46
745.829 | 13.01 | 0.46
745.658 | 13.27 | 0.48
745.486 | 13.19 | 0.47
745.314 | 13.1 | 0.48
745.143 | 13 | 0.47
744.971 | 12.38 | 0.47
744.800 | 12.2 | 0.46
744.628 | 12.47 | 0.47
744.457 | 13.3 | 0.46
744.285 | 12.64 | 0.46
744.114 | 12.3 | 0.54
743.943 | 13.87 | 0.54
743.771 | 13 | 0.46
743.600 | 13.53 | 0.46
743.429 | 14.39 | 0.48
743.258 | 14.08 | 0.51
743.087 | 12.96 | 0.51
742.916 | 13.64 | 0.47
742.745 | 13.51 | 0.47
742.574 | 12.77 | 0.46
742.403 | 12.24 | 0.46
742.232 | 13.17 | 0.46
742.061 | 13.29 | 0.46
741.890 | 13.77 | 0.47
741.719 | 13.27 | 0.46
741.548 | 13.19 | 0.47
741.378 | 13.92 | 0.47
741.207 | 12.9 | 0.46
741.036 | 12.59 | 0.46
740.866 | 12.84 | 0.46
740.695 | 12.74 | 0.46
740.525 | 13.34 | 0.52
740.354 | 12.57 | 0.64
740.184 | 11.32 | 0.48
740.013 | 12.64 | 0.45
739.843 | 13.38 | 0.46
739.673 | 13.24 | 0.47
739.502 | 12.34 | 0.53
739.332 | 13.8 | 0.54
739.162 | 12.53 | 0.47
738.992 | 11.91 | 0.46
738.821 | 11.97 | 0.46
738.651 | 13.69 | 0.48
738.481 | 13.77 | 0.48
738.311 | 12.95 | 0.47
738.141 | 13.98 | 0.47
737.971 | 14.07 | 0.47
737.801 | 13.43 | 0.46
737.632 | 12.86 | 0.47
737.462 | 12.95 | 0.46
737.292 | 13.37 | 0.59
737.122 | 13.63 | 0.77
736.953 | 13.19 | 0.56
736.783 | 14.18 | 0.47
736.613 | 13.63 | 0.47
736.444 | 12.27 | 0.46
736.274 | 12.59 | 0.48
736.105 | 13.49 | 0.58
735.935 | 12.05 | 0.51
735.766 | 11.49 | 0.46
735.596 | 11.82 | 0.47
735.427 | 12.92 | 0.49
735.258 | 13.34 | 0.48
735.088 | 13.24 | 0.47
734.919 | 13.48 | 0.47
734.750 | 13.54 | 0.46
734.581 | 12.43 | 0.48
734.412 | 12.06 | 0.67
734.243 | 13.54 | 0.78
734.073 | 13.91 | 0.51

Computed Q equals -0.022 mag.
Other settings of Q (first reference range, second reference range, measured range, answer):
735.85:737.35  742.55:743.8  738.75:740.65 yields 0.06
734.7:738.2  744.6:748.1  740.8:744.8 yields -0.02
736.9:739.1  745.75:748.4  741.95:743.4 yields -0.02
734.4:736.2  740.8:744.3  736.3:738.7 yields -0.04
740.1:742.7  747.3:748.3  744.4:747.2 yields 0.03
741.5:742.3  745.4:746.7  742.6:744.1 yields -0.03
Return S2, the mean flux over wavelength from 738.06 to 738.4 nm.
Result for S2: 13.5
